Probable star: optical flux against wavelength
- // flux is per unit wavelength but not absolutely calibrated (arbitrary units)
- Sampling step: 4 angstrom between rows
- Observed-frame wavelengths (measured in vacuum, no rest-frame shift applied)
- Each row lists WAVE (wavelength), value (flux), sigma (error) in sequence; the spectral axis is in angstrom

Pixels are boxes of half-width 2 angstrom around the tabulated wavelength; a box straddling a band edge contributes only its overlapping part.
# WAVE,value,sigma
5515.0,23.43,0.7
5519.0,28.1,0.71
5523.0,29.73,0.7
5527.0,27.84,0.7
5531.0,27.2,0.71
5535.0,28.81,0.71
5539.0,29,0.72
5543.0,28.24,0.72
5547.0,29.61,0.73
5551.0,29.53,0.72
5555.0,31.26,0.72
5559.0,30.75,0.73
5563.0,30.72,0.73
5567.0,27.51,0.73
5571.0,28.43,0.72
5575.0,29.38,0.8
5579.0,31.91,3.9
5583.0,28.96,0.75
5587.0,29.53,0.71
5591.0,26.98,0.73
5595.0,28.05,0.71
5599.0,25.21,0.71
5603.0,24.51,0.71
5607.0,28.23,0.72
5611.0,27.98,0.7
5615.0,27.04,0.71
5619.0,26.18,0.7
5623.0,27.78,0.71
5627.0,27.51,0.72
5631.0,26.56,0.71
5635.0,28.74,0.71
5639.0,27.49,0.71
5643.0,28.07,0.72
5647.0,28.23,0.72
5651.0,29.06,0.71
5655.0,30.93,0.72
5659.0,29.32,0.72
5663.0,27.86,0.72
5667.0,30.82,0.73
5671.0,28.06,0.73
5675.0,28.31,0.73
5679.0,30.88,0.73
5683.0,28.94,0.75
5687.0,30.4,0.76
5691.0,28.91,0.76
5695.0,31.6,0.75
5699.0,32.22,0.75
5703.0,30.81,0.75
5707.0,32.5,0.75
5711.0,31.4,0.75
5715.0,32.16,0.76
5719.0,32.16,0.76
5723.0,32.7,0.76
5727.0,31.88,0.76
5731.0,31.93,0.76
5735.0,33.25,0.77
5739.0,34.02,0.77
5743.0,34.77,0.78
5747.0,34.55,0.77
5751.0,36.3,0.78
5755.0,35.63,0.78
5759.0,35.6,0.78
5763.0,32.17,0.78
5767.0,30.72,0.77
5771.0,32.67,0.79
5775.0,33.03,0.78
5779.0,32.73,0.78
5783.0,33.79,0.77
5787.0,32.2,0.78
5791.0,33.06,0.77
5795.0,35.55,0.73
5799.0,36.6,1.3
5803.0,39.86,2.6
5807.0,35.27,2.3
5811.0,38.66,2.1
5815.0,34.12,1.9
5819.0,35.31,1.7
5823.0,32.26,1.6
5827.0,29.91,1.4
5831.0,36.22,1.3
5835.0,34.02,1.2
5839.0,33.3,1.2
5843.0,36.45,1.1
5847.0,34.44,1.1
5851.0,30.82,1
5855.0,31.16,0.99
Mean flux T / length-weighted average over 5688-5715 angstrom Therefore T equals 31.3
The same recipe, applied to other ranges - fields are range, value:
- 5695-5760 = 33.2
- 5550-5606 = 28.7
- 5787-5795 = 33.5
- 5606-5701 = 28.8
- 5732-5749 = 34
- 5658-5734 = 30.7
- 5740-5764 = 34.9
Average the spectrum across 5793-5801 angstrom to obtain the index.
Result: 36.1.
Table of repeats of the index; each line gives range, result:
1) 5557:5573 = 29.4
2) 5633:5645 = 28.1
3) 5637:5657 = 28.8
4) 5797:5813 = 37.6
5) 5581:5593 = 28.5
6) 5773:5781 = 32.9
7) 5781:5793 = 33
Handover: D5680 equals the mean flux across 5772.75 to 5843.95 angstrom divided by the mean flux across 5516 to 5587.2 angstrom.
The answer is 1.2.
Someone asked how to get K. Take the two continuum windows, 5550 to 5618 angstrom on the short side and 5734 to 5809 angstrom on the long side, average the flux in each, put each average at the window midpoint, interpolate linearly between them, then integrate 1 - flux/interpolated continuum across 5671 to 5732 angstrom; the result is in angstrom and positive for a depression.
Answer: 2.21 angstrom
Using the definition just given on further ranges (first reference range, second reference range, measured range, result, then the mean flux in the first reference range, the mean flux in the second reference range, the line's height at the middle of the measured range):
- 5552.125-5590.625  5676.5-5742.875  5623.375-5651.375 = 2.53 angstrom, 29.7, 31.7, 30.6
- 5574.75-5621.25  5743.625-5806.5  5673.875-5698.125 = 0.80 angstrom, 27.8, 34.3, 31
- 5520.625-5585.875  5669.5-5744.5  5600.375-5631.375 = 3.29 angstrom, 29.3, 31.4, 30.2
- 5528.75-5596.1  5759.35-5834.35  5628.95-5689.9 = 4.55 angstrom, 29.2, 34.1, 31.2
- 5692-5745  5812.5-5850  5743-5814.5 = -2.97 angstrom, 32.3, 34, 33.2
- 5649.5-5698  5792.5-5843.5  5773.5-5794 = 0.45 angstrom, 29.7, 35.1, 33.8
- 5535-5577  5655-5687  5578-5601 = 0.87 angstrom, 29.4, 29.4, 29.4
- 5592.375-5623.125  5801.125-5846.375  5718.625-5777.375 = -2.44 angstrom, 26.8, 35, 32.1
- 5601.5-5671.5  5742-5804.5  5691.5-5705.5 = -0.19 angstrom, 28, 34.3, 30.9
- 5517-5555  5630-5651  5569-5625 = 0.93 angstrom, 28.8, 28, 28.3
